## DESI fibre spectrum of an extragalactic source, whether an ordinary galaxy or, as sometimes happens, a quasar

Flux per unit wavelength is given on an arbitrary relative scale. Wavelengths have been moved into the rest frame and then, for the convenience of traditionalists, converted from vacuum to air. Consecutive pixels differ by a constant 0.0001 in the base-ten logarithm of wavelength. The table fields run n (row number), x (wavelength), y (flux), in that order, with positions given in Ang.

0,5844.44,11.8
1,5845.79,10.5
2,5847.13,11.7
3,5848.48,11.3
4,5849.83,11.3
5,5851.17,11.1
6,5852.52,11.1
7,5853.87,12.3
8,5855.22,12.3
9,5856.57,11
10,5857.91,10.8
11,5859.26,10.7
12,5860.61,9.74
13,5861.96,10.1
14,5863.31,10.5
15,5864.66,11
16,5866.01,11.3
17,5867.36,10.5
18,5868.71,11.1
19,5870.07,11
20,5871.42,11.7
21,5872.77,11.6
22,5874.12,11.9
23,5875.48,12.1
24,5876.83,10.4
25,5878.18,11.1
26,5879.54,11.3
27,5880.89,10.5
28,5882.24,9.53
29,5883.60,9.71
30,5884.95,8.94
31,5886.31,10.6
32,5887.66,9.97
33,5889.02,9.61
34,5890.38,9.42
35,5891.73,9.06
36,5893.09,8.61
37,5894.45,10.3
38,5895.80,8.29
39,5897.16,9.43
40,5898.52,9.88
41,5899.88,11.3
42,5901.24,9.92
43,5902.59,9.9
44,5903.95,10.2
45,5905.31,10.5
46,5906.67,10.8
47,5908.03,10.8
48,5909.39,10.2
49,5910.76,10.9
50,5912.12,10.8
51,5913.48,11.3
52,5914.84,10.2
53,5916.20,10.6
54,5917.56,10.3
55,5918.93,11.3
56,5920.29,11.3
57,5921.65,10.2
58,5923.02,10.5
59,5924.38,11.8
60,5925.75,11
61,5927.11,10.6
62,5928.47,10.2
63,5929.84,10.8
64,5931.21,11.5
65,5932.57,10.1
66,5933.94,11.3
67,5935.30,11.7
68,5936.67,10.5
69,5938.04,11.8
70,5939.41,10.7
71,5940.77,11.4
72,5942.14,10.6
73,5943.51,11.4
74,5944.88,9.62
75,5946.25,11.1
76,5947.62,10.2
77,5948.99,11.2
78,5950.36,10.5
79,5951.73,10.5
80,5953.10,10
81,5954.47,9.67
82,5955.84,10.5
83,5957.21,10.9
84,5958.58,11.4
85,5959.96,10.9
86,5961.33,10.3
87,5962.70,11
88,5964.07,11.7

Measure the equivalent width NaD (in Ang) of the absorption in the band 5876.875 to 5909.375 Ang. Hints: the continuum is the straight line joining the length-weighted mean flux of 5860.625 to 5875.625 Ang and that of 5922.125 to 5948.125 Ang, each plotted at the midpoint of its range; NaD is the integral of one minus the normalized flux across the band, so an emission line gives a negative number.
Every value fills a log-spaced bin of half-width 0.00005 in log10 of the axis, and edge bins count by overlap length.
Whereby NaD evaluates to 2.9 Ang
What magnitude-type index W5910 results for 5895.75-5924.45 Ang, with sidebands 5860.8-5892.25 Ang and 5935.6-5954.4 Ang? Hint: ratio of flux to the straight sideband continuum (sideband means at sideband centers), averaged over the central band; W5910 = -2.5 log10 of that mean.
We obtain 0.01 mag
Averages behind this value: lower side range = 10.6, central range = 10.5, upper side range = 10.7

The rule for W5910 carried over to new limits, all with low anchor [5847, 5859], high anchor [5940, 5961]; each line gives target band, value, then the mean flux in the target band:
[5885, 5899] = 0.171 mag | 9.48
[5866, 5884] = 0.024 mag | 11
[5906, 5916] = 0.025 mag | 10.7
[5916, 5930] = 0.008 mag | 10.8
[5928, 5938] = -0.015 mag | 10.9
